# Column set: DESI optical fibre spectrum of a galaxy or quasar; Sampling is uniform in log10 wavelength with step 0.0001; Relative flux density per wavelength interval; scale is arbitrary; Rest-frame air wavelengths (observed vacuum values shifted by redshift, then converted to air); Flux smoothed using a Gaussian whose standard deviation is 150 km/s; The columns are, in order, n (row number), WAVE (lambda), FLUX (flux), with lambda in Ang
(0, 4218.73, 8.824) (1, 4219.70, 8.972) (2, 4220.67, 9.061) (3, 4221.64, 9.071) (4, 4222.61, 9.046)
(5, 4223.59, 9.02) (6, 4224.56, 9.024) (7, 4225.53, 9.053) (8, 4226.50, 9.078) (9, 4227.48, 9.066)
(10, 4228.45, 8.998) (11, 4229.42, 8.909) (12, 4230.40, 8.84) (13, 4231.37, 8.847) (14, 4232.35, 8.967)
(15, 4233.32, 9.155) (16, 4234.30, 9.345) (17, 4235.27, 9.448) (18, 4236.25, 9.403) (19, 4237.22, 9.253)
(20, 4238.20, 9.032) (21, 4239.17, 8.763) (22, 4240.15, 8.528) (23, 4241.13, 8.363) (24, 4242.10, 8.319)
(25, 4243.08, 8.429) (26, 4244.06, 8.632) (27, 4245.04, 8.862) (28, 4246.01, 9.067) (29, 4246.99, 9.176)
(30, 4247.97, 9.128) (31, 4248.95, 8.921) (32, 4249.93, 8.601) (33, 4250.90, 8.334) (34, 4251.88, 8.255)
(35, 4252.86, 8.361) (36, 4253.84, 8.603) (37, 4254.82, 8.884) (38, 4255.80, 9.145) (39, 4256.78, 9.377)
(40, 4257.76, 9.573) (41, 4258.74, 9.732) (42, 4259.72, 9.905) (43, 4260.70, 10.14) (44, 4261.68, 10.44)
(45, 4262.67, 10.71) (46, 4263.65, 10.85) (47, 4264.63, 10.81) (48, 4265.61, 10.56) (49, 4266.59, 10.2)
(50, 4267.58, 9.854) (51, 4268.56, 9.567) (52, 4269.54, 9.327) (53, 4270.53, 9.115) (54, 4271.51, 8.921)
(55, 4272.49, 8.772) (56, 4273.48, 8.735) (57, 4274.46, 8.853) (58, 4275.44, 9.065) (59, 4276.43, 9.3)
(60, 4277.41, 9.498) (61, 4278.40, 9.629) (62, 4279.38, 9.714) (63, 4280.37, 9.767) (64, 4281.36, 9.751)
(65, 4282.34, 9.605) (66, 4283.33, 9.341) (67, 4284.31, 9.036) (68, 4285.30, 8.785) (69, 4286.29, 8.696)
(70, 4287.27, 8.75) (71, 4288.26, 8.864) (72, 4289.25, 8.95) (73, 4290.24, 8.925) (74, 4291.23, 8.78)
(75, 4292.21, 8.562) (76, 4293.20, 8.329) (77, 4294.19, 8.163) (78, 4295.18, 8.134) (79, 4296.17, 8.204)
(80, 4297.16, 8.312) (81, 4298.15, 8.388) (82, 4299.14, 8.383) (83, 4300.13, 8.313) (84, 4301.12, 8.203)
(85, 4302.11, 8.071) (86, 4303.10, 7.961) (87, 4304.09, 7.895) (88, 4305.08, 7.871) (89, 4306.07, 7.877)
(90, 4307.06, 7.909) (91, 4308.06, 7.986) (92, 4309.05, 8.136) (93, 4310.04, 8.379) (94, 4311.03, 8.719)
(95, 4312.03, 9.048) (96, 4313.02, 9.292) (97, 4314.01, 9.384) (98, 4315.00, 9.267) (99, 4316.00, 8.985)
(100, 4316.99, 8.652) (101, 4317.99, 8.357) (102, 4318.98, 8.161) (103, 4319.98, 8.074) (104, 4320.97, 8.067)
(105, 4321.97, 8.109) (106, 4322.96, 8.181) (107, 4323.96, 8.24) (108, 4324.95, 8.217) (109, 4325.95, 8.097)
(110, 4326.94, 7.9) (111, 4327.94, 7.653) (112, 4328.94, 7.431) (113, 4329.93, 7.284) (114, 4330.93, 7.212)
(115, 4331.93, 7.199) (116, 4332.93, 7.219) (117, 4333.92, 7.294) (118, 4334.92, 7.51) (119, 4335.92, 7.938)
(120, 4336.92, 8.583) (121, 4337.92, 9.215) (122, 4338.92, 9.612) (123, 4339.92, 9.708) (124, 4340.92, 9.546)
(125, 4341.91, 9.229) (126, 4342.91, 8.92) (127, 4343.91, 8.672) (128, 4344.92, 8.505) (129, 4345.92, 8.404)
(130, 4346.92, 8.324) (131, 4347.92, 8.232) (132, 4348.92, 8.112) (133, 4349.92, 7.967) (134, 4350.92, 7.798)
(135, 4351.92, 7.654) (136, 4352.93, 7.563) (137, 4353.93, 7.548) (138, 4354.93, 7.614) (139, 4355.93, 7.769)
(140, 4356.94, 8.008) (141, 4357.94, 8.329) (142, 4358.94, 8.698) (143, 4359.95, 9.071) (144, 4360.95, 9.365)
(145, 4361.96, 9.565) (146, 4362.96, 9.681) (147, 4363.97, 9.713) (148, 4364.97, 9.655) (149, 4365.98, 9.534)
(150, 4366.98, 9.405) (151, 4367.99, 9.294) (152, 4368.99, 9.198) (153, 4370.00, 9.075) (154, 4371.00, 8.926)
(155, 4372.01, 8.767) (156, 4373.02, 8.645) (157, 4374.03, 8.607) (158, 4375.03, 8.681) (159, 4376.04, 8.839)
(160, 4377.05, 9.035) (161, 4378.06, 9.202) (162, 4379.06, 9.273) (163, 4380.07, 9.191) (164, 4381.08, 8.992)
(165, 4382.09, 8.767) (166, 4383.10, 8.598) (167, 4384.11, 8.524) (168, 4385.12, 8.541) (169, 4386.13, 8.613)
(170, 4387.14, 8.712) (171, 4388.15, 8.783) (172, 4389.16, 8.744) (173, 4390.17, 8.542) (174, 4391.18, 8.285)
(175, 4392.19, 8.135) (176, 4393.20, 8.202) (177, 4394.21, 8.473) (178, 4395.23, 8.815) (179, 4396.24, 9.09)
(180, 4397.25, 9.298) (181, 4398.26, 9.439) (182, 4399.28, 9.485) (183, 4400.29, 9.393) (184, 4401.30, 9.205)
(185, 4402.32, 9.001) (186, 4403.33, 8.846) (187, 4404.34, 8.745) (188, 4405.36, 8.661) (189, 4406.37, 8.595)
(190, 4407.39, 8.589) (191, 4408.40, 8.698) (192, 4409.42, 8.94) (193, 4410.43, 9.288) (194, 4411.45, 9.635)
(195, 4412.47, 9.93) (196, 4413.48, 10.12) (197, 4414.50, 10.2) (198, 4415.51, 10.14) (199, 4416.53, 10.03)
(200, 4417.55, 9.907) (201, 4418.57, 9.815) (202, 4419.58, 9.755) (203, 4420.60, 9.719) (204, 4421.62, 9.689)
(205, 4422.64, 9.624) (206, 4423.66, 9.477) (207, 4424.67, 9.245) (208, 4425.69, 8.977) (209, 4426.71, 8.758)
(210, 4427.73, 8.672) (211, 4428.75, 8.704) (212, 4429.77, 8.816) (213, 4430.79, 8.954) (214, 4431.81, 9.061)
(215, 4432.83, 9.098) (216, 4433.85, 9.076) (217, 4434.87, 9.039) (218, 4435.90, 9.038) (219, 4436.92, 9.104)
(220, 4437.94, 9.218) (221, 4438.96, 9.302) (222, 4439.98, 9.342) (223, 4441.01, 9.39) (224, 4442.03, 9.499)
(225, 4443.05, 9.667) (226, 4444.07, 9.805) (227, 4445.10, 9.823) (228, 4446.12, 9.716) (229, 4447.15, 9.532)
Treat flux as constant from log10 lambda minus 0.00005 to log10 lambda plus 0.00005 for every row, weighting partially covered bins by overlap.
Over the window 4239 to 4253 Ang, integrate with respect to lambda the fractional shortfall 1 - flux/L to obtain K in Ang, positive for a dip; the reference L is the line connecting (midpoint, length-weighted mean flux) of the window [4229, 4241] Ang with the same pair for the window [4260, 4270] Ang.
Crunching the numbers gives 1.2 Ang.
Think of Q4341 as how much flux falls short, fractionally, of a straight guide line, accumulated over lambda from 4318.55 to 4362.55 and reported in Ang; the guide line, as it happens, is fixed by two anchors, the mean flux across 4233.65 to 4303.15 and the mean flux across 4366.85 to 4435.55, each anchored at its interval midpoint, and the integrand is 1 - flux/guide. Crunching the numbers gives 4.1 Ang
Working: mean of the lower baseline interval 9.07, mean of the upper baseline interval 9.07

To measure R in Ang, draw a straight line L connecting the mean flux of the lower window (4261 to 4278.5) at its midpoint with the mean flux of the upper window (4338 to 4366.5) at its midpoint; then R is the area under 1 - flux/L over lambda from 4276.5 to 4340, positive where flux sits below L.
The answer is 5.2 Ang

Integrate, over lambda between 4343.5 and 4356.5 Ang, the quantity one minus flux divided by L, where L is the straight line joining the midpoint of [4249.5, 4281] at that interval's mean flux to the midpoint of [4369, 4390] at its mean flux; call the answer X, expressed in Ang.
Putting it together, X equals 1.4 Ang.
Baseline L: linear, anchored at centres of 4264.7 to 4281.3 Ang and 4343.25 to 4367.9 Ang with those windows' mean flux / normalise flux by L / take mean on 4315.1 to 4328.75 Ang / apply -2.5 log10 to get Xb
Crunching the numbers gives 0.091 mag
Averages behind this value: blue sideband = 9.47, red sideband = 8.56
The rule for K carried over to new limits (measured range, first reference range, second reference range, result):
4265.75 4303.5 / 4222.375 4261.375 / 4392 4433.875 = 0.5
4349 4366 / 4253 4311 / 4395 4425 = 1.3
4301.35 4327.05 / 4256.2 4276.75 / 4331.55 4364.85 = 1.8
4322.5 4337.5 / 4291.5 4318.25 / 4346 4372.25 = 1.4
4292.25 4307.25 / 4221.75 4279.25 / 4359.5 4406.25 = 1.6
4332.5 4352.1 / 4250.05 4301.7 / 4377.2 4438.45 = 1.5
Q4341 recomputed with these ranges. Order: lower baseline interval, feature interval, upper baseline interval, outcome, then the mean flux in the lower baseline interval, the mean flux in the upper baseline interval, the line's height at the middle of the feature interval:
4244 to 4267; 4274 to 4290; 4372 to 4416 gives 0.2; 9.44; 8.96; 9.35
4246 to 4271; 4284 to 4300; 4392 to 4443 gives 1.5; 9.49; 9.22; 9.43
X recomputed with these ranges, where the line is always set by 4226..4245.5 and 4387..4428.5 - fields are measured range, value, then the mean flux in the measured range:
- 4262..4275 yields -1.11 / 9.72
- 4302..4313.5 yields 0.96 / 8.27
